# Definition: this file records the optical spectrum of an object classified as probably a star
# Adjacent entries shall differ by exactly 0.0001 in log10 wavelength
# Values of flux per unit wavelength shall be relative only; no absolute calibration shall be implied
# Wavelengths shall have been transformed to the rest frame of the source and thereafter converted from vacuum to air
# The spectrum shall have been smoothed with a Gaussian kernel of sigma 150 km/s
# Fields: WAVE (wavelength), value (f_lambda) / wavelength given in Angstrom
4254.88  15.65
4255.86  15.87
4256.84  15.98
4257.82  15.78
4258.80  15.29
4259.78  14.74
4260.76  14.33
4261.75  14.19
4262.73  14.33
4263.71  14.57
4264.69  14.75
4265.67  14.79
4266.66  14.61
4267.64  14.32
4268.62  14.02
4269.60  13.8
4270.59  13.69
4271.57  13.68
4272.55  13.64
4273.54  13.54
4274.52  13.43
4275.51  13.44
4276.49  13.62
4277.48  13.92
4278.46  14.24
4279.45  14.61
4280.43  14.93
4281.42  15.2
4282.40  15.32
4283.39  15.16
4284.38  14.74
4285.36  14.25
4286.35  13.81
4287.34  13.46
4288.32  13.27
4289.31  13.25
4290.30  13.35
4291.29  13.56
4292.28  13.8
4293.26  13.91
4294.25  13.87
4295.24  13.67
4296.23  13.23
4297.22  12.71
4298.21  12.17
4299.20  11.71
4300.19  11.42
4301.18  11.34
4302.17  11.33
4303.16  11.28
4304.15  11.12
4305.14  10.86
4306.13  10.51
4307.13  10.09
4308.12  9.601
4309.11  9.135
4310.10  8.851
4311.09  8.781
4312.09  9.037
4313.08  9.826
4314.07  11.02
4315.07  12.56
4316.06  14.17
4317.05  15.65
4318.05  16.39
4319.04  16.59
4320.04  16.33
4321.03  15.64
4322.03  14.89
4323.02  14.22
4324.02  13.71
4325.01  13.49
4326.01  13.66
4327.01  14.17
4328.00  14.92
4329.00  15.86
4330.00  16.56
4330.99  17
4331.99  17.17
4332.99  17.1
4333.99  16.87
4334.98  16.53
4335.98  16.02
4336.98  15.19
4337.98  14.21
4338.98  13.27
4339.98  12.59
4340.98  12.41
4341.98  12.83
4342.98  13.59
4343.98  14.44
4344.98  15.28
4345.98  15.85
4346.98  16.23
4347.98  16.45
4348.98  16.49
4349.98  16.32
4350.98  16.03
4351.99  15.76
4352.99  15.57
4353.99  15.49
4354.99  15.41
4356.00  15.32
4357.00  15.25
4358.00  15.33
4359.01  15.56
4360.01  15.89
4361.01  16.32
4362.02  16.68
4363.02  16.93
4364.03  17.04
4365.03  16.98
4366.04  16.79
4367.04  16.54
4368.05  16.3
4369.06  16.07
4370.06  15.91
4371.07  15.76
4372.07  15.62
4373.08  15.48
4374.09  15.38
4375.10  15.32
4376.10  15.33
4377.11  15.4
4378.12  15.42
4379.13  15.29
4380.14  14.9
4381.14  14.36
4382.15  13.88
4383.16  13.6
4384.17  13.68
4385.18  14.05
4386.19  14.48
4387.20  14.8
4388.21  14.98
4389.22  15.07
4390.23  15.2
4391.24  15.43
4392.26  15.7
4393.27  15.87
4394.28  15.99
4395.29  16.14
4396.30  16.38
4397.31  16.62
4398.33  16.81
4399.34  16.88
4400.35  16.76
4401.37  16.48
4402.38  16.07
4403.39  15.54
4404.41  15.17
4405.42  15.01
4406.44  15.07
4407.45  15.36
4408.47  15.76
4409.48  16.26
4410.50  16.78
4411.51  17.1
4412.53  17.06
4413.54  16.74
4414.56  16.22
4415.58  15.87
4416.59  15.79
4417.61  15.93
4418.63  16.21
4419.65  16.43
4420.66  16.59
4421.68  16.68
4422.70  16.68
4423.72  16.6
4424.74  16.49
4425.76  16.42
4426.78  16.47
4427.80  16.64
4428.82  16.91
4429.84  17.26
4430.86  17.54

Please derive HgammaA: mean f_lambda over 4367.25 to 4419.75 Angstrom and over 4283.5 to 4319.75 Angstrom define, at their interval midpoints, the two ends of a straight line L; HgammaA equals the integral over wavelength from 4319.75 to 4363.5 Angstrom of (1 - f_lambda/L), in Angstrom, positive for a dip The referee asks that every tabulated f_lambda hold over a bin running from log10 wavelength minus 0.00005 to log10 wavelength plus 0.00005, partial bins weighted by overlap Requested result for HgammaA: -4.8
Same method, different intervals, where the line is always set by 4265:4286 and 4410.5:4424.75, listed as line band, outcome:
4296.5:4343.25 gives 5.2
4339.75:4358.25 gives 0.3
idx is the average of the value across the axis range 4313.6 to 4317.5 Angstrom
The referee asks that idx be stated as 13.3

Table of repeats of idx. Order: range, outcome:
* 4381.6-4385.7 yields 13.8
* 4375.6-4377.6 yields 15.4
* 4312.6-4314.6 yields 10.4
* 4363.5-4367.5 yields 16.8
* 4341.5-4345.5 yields 14.1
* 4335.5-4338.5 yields 15.1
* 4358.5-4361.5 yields 15.9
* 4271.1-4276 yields 13.5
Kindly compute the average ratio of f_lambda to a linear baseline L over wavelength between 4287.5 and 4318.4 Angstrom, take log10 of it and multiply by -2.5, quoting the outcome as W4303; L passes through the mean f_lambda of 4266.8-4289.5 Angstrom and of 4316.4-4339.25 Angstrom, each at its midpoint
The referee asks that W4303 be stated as 0.23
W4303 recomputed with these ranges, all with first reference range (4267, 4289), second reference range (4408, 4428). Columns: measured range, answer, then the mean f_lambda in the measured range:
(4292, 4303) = 0.15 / 12.6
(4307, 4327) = 0.16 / 12.8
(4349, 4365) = -0.04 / 16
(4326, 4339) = -0.05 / 15.8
